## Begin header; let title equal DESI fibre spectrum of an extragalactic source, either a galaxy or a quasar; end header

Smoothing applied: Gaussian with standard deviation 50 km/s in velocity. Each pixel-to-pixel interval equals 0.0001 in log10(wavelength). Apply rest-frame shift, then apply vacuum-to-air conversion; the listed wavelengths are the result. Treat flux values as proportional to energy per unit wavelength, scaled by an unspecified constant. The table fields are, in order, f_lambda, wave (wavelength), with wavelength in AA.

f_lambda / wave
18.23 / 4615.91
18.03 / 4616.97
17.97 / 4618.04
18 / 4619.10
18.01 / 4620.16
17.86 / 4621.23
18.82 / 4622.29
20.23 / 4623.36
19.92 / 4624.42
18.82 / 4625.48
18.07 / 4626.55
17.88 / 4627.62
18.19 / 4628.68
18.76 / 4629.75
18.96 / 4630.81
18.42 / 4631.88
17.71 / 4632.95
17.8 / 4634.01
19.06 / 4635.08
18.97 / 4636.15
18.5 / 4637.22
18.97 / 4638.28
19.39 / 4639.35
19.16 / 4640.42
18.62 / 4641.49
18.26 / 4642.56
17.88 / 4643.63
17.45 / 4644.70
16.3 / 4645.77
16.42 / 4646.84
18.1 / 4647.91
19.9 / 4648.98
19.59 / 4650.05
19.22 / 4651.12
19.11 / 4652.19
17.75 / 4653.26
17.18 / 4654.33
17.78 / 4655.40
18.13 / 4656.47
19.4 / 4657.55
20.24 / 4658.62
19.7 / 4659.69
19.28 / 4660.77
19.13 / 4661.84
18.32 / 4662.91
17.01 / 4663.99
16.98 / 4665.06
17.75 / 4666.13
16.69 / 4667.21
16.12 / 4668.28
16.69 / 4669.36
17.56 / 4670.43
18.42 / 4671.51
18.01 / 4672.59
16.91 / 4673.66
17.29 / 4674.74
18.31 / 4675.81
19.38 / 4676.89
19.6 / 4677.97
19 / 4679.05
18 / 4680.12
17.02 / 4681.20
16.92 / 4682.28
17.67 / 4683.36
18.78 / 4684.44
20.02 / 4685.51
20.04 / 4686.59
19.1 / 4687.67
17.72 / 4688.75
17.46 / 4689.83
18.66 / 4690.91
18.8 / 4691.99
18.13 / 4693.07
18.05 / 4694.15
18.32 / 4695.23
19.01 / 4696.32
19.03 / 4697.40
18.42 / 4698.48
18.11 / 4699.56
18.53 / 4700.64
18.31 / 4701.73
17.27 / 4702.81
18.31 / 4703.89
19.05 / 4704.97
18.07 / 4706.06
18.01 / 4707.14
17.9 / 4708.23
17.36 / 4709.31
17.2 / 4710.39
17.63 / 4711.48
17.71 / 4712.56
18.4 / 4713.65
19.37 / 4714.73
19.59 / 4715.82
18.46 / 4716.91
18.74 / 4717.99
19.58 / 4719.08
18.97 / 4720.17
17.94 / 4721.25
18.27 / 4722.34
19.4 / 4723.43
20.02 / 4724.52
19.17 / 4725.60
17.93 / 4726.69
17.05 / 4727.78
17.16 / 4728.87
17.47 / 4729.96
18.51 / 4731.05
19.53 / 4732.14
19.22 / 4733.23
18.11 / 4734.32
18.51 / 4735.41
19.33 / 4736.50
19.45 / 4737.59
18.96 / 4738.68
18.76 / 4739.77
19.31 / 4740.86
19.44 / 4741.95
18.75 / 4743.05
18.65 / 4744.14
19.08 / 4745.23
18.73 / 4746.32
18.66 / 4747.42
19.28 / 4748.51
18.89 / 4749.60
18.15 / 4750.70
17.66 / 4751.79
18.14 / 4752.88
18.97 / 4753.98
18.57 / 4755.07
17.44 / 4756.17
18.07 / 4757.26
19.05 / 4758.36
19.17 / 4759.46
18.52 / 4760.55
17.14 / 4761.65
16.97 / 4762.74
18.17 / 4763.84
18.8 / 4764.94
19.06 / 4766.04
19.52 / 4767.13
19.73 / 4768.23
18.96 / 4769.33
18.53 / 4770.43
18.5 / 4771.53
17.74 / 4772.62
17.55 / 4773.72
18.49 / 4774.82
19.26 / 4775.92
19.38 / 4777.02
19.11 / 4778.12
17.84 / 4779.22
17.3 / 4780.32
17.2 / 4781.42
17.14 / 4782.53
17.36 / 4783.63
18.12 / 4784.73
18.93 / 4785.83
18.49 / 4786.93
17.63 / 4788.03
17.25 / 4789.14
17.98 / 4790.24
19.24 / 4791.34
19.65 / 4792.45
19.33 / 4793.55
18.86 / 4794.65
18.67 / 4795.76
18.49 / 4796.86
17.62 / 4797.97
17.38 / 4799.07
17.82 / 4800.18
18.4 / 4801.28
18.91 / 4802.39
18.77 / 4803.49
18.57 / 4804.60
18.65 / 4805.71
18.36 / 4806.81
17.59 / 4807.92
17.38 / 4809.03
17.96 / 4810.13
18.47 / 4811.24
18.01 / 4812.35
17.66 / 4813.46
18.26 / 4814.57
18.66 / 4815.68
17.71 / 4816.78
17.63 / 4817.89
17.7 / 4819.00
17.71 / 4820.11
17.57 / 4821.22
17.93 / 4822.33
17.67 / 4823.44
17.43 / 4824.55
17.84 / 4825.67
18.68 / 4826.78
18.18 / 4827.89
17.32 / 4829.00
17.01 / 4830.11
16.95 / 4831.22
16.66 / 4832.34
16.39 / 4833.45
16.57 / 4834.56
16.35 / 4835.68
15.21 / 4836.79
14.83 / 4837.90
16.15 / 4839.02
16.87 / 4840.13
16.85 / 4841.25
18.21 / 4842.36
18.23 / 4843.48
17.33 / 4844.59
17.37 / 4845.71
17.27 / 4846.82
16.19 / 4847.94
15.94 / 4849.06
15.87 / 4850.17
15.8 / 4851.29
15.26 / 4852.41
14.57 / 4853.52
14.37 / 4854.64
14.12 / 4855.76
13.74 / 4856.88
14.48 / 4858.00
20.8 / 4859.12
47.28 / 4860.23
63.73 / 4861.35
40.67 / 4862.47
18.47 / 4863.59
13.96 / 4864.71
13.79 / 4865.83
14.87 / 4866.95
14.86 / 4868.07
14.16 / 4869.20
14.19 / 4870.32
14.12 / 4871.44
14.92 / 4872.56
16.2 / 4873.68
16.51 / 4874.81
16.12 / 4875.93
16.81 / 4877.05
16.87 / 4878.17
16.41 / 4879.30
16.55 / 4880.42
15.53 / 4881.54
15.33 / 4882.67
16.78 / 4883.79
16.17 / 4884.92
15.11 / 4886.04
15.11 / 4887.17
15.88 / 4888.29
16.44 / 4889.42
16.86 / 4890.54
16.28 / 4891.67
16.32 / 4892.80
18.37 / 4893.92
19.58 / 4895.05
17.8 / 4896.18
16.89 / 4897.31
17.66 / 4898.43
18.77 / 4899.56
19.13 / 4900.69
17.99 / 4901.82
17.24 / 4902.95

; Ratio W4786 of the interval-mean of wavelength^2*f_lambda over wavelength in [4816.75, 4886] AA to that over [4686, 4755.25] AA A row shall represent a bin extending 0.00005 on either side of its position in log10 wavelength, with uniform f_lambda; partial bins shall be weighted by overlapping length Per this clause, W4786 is 1.03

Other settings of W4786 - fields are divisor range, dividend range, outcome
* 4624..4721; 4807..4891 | 1.05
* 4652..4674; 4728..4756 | 1.07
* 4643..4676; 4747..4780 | 1.07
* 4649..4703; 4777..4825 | 1.04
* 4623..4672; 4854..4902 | 1.12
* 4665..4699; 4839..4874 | 1.14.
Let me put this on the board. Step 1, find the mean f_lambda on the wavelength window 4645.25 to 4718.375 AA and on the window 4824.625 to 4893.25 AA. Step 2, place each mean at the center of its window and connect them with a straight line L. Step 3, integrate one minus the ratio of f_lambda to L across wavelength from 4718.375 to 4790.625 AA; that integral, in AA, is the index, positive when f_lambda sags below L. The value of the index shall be -1.6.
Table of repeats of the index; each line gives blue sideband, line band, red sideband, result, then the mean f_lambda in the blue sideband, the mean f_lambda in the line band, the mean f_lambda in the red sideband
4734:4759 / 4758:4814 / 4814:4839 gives -1.1 AA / 18.7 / 18.3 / 17.3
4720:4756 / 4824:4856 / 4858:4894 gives 4.1 AA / 18.7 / 16.6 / 19.2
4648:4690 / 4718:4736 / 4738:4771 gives 0.0 AA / 18.3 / 18.6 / 18.6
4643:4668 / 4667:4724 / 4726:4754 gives 0.4 AA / 18.2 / 18.3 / 18.6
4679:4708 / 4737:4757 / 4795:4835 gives -0.6 AA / 18.3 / 18.7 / 17.9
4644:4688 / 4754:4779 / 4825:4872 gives -0.1 AA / 18.2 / 18.5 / 18.6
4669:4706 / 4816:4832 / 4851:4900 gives 0.6 AA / 18.3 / 17.7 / 18.4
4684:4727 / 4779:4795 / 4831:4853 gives -0.8 AA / 18.5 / 18.2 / 16.5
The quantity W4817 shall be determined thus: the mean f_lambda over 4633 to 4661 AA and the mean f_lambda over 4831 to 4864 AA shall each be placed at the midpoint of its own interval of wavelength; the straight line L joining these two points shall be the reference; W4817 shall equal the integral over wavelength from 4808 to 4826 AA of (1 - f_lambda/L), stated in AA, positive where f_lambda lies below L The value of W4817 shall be 1.6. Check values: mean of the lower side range 18.5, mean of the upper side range 19.8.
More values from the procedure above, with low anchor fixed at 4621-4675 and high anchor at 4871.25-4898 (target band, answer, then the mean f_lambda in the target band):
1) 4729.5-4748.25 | -1.38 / 18.9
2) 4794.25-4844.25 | -2.08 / 17.6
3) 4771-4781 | -0.61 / 18.4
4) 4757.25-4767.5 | -0.63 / 18.4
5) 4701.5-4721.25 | -0.59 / 18.3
